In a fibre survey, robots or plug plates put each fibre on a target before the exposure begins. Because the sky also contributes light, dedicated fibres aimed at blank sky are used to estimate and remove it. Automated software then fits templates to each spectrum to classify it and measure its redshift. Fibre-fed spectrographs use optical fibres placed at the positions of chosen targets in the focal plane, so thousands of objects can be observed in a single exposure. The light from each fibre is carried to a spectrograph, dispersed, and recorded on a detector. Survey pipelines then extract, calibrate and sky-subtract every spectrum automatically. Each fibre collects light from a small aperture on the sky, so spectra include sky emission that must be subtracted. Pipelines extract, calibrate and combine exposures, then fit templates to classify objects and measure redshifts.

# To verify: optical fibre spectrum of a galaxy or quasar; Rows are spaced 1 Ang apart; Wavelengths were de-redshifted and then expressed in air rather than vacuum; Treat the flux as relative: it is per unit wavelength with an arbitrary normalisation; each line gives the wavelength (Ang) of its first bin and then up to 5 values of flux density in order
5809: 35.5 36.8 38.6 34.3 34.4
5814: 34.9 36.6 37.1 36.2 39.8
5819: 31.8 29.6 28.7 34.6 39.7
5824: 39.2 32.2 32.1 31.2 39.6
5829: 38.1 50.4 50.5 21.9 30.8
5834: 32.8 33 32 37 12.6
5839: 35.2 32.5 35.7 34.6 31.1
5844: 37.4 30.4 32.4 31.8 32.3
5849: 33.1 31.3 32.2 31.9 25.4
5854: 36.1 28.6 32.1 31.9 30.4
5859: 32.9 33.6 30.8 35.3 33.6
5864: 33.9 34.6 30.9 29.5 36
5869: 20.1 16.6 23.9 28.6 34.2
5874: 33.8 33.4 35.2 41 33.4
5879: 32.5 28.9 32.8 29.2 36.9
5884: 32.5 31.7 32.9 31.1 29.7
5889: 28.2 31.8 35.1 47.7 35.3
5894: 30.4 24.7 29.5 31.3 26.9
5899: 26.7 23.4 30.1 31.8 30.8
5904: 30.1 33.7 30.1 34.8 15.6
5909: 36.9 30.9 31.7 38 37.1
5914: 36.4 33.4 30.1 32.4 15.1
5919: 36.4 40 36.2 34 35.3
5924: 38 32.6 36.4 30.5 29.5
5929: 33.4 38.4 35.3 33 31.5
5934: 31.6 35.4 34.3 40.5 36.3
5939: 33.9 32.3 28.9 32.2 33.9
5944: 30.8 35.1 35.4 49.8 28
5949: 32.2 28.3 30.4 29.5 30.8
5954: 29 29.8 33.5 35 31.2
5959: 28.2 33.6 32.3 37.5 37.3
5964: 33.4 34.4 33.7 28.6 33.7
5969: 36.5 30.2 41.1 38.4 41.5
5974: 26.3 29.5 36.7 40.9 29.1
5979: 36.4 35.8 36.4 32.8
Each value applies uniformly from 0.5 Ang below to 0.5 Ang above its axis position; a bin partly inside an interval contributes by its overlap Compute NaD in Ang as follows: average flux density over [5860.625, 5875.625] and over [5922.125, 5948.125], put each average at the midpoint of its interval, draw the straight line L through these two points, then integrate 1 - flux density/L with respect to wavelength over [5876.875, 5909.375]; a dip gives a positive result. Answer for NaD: 0.6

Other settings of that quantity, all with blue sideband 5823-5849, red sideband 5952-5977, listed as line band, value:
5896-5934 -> 1.82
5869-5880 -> 1.03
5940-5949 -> -0.13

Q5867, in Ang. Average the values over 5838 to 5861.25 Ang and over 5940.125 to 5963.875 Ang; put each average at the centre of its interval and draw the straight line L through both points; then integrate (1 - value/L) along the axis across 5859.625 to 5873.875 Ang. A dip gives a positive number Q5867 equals 0.83 Ang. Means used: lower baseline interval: 31.9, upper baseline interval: 32.7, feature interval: 30.2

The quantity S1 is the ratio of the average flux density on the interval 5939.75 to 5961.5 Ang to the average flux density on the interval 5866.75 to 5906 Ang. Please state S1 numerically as 1.04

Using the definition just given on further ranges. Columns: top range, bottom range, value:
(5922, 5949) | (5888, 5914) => 1.09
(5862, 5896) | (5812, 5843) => 0.92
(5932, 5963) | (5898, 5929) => 1.04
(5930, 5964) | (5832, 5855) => 1.05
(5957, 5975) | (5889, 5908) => 1.10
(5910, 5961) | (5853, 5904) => 1.06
